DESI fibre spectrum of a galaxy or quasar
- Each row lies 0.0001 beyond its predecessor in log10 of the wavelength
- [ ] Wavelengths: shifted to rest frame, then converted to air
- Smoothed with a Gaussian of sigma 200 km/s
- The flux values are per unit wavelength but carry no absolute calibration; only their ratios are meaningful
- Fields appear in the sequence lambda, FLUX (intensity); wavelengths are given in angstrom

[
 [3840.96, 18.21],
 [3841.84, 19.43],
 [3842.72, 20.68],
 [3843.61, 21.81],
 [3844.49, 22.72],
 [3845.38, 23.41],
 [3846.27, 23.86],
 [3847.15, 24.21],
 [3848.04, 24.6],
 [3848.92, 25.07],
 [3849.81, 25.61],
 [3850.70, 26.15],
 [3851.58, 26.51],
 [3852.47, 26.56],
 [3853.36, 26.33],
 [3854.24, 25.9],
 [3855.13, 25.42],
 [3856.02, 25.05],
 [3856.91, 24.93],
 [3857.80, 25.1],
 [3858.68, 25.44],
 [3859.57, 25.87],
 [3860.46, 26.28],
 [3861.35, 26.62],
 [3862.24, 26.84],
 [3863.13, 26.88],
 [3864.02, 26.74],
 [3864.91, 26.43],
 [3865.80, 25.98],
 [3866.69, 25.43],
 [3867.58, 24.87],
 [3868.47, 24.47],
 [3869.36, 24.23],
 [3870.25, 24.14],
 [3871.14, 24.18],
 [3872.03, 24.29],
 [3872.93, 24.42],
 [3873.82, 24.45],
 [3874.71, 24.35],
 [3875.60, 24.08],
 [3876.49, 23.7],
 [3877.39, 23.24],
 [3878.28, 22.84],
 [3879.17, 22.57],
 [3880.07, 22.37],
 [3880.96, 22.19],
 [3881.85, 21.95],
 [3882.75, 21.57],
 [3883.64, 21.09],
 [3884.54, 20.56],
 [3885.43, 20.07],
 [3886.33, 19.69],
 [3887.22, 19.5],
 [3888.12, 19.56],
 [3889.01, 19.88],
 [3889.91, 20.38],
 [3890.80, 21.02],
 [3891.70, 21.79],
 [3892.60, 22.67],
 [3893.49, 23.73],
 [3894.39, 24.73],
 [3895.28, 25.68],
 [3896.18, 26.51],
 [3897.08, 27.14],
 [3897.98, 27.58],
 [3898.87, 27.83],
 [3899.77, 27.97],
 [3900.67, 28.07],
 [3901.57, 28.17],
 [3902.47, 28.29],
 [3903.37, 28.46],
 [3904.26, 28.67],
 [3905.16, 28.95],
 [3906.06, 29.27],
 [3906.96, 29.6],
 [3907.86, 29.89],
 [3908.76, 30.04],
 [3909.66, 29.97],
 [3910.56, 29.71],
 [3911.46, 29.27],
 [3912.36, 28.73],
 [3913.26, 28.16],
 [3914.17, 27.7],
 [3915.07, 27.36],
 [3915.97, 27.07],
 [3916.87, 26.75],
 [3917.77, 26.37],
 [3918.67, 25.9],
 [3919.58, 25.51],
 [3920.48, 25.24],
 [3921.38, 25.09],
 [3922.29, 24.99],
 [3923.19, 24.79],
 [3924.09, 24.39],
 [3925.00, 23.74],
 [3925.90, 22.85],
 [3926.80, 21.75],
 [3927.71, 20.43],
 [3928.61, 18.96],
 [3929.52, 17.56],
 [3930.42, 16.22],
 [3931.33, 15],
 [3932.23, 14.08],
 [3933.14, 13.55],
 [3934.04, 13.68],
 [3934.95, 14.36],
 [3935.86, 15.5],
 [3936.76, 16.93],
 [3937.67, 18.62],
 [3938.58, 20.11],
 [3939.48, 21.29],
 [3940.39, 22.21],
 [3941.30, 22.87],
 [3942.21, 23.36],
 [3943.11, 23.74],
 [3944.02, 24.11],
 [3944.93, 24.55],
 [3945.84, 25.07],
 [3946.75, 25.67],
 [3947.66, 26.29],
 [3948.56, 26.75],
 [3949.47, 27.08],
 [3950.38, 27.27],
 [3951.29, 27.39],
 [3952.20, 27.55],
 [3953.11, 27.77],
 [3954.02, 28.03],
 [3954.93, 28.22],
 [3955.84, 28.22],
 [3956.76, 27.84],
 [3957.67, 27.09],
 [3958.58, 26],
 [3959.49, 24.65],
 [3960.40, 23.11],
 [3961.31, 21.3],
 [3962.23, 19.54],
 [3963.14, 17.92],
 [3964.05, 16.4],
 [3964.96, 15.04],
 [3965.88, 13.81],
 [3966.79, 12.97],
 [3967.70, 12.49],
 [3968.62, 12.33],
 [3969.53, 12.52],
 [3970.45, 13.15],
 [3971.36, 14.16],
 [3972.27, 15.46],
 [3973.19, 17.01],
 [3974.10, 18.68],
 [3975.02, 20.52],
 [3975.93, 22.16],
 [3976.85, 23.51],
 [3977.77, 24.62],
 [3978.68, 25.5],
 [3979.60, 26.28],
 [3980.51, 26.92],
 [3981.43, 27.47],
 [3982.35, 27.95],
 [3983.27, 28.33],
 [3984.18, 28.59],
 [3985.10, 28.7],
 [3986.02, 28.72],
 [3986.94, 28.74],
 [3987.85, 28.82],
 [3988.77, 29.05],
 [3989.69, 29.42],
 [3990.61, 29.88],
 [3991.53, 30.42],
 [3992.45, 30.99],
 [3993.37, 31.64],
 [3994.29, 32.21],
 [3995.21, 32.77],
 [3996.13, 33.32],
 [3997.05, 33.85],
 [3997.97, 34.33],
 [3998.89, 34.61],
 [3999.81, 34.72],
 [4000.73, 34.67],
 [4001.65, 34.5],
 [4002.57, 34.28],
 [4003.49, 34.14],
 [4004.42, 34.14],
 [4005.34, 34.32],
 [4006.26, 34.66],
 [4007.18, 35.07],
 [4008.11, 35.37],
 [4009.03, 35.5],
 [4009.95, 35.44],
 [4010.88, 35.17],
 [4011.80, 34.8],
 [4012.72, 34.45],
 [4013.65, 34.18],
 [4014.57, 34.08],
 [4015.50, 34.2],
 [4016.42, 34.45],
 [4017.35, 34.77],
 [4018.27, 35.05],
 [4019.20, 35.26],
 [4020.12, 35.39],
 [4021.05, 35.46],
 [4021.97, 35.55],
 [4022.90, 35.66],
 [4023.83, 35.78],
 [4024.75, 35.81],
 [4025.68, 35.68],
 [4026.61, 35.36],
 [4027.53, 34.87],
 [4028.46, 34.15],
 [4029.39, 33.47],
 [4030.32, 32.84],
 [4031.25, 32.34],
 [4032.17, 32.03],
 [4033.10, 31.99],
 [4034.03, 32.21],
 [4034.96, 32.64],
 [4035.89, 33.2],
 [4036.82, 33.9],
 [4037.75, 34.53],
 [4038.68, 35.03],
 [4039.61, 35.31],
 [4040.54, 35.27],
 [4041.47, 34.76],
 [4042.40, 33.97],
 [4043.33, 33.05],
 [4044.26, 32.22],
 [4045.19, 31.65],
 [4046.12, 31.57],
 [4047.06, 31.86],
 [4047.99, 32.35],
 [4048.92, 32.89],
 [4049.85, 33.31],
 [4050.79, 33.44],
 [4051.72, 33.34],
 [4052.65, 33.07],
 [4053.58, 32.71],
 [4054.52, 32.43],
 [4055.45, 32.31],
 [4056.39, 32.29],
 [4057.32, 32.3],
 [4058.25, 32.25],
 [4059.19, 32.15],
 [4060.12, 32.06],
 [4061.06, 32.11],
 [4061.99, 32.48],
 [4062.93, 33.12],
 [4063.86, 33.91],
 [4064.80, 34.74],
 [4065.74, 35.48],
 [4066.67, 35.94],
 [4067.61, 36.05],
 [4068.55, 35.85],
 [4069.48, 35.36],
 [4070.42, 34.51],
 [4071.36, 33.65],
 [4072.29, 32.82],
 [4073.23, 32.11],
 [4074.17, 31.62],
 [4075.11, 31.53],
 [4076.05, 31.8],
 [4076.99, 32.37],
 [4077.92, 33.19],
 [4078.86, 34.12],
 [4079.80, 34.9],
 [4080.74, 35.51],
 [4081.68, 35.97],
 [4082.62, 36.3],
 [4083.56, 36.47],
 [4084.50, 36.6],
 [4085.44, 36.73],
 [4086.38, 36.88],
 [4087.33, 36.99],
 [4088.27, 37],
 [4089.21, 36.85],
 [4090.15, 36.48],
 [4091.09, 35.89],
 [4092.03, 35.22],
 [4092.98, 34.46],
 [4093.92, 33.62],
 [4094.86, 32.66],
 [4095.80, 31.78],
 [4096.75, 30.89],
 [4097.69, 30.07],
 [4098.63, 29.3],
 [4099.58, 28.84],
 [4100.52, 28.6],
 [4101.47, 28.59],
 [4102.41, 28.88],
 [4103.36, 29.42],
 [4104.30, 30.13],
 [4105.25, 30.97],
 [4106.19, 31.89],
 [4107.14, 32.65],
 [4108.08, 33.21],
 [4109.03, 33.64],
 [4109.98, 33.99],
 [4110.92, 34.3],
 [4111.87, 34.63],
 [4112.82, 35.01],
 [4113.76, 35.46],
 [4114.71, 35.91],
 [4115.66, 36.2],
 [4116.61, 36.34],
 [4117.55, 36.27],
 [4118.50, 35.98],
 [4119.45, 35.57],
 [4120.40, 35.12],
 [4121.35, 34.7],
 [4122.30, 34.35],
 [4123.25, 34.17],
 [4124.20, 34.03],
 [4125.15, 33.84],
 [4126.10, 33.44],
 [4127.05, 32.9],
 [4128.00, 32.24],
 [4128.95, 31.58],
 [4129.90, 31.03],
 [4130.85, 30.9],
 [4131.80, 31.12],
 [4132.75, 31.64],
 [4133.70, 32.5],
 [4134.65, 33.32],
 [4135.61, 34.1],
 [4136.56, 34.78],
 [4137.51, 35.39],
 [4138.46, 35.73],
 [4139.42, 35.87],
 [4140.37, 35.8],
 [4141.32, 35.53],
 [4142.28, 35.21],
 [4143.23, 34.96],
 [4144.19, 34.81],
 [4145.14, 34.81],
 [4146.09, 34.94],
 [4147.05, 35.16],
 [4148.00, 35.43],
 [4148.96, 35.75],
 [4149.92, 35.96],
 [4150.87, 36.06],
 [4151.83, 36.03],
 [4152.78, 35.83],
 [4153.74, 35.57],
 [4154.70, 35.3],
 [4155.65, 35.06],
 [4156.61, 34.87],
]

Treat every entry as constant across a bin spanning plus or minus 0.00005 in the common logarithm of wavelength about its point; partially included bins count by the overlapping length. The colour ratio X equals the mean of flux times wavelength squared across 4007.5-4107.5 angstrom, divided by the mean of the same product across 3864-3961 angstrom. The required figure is 1.50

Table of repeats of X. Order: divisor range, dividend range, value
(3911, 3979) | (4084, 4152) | 1.69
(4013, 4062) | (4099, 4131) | 1.02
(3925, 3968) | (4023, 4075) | 1.64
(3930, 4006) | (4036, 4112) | 1.43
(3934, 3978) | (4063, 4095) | 1.74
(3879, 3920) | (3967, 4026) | 1.23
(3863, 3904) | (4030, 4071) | 1.51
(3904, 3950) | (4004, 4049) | 1.52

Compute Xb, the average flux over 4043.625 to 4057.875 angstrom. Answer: 32.5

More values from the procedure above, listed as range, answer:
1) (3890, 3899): 24.6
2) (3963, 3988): 21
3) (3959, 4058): 30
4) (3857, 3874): 25.4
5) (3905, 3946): 23.3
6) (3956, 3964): 23.2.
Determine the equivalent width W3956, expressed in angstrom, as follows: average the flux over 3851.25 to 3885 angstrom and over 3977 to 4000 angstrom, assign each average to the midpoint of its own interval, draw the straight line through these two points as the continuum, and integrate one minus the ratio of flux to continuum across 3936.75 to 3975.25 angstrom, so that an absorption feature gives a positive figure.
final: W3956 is 9.16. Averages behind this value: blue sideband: 24.6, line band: 21.6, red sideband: 29.8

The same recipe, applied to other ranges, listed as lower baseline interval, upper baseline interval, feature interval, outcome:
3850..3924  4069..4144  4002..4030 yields -4.3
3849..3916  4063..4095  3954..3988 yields 8.7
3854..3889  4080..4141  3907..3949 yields 4.7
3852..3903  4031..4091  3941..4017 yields 6.8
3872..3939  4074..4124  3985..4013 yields -4.3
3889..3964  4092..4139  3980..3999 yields -2.1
